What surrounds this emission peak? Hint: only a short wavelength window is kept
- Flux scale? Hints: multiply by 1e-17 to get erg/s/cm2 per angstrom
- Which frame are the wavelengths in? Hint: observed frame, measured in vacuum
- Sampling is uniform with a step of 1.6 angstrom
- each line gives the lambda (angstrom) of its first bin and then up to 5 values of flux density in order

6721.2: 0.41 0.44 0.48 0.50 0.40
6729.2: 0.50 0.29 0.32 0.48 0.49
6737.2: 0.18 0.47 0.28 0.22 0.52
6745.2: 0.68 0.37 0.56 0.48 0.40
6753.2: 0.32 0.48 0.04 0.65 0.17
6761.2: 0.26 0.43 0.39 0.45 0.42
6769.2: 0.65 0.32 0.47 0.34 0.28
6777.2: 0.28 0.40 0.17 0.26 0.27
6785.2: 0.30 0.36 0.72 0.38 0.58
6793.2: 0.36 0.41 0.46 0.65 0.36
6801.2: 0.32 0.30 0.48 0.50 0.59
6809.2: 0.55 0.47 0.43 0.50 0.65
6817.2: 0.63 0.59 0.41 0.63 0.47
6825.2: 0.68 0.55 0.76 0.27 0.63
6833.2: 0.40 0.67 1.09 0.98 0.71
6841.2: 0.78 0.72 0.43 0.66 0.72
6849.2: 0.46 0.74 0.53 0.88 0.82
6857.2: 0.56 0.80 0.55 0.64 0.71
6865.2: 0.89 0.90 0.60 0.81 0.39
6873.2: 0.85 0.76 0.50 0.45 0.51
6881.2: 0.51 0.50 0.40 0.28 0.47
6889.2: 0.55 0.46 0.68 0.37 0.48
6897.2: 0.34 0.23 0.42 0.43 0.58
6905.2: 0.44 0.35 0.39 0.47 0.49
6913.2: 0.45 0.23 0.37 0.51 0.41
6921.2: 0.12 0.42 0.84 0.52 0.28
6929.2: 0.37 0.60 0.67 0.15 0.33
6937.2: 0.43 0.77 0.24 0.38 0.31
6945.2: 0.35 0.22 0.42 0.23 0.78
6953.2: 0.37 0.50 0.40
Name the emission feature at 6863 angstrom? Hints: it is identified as Mg II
